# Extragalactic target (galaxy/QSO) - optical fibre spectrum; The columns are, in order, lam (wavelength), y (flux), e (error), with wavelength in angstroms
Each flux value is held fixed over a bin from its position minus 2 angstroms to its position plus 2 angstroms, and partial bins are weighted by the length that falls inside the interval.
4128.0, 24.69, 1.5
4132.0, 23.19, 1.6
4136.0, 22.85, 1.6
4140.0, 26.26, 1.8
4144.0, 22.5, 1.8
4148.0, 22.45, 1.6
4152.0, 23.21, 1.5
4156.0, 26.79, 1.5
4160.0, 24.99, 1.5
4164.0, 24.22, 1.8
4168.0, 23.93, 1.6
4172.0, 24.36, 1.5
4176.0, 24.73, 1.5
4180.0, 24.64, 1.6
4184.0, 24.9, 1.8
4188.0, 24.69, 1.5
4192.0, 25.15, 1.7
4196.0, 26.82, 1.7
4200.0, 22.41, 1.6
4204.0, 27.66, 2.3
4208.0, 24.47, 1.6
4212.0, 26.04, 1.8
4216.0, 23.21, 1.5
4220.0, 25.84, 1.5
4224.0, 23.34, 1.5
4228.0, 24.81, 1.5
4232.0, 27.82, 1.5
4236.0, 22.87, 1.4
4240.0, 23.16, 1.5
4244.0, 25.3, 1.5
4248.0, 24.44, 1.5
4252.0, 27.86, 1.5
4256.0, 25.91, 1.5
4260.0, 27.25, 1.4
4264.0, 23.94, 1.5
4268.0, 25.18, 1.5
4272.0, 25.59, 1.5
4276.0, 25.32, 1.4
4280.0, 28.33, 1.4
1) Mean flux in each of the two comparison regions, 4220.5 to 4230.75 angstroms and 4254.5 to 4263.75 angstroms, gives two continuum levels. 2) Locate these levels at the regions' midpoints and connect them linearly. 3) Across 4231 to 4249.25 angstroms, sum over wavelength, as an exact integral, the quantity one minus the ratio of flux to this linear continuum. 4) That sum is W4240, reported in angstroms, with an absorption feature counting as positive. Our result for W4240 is 0.5 angstroms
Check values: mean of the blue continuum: 24.6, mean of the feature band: 24.6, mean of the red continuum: 26.1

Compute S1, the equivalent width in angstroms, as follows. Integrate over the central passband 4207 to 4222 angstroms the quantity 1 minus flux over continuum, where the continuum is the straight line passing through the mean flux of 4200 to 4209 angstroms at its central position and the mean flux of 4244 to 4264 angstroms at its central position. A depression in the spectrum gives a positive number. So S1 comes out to 0.4 angstroms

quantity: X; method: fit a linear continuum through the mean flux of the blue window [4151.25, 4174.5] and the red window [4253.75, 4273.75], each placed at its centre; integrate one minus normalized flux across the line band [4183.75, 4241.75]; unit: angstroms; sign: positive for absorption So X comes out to 0.55 angstroms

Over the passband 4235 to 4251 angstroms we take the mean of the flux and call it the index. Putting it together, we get 24.3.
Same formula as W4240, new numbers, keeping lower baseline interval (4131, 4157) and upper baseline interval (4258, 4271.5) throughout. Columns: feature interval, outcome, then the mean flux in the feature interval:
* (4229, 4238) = -0.1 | 25.3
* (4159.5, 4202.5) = -0.6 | 24.6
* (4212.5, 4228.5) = 0.3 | 24.4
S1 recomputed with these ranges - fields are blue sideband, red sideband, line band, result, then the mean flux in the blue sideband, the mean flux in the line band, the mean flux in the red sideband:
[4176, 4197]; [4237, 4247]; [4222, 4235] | -0.4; 25.1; 25.1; 24.1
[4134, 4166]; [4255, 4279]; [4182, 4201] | -0.2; 24.2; 24.9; 25.6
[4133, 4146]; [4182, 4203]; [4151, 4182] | -0.3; 23.8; 24.7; 24.9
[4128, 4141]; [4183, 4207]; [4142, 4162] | 0.3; 24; 24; 25.3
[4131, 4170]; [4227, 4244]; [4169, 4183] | -0.2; 24.1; 24.6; 24.7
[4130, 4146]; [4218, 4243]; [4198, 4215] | -0.4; 23.7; 25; 24.7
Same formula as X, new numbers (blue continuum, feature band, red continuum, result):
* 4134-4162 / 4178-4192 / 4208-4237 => -0.2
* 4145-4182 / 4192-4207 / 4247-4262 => -0.2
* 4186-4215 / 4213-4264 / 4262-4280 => 0.4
